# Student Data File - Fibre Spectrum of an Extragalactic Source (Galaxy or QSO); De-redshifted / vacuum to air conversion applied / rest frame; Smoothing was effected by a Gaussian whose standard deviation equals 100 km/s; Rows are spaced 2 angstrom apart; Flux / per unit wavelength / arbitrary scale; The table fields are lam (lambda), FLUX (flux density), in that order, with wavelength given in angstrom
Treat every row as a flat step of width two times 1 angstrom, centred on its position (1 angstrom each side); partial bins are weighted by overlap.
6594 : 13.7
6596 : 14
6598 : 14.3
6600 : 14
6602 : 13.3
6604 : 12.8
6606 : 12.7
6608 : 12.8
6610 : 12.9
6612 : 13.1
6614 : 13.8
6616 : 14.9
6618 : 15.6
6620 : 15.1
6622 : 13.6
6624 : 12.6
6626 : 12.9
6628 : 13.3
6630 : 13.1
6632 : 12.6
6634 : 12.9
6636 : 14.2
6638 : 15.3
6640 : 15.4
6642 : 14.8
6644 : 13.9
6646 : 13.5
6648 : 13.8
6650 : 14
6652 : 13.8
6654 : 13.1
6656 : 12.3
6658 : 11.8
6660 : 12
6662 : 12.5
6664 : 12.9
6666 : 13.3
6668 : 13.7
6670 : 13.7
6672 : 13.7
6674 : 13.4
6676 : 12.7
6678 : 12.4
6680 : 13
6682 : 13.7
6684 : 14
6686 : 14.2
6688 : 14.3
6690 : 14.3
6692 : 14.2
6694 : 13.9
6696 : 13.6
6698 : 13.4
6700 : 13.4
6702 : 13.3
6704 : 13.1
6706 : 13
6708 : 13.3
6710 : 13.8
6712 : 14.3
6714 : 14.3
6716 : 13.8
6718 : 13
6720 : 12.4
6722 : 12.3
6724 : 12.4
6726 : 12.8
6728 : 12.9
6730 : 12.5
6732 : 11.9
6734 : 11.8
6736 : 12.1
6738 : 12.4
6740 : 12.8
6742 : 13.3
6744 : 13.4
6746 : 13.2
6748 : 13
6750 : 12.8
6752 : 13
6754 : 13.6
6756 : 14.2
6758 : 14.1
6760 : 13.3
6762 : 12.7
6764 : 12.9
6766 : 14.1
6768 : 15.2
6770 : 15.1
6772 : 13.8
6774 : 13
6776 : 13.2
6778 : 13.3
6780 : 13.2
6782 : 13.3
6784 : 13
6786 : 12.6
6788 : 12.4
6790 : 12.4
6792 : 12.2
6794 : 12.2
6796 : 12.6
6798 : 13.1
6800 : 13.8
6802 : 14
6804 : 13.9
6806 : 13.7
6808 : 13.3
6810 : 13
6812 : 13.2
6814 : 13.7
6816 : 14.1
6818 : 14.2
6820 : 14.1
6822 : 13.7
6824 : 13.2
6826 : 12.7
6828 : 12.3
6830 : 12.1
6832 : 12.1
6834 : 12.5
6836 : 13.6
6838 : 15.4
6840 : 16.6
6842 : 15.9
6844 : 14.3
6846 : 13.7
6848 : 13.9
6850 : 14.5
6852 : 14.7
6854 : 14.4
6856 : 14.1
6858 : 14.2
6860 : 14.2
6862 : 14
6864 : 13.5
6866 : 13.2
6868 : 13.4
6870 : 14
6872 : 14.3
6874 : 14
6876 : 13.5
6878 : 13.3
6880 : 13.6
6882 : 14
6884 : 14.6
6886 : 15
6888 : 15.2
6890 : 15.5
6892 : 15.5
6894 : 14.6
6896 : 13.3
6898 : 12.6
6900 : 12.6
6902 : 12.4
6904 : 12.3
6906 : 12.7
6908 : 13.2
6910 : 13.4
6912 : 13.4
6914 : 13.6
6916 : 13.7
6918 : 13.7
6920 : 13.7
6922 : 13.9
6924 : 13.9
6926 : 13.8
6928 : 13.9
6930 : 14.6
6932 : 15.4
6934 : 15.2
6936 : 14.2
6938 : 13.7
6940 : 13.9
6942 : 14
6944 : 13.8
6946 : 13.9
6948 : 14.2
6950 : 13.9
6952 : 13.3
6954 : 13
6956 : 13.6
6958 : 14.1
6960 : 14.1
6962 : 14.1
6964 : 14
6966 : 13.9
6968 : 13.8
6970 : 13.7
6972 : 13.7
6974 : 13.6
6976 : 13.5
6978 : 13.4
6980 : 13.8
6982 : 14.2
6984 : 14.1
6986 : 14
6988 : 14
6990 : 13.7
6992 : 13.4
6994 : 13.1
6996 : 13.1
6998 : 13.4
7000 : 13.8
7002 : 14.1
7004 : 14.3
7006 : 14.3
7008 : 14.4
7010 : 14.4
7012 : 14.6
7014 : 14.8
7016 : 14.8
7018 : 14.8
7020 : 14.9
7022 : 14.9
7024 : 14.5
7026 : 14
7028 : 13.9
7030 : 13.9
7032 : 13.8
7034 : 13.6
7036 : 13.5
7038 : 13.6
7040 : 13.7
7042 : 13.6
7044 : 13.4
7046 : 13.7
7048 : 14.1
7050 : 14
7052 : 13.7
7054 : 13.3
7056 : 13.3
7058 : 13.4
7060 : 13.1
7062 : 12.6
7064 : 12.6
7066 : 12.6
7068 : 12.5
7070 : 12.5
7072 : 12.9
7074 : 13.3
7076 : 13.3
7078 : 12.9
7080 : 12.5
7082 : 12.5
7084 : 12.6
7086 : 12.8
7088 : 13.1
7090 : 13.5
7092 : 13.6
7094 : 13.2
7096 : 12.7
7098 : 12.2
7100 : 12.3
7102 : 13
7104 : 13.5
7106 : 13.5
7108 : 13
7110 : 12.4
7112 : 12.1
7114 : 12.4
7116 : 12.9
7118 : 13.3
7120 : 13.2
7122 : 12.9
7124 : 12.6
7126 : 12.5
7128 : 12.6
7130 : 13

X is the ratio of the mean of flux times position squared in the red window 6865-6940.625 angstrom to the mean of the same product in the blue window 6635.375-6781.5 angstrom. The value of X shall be 1.10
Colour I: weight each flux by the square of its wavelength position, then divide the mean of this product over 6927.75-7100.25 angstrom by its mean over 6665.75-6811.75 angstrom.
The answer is 1.1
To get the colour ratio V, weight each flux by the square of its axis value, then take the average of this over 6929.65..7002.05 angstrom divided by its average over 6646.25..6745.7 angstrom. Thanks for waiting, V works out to 1.1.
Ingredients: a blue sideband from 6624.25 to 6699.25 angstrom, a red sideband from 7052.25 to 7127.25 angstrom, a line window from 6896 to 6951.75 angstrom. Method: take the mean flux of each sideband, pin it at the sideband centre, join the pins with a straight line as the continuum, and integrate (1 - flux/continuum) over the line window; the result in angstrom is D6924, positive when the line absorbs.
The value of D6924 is -2.4 angstrom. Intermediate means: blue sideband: 13.5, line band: 13.7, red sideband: 12.9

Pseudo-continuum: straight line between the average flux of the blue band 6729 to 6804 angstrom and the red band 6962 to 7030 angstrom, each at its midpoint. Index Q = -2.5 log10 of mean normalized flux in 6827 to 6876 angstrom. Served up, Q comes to -0.04 mag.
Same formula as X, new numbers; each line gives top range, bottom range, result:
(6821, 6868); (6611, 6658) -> 1.07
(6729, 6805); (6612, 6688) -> 1.00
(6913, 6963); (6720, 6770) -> 1.13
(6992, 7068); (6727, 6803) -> 1.14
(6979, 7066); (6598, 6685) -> 1.15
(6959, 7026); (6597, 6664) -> 1.15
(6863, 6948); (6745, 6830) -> 1.08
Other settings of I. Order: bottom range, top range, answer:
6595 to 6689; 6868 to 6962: 1.11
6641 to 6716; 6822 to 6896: 1.10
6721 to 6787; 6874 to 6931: 1.10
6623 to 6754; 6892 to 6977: 1.11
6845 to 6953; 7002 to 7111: 1.01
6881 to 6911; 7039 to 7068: 1.01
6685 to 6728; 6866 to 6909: 1.08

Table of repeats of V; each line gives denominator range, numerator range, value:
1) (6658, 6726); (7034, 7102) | 1.10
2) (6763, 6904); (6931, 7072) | 1.06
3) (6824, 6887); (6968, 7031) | 1.05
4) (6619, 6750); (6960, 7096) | 1.13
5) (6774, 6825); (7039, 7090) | 1.07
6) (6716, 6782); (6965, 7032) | 1.15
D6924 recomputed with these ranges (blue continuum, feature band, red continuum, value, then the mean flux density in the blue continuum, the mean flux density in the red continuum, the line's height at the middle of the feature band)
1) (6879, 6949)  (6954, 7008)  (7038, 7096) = -0.9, 13.9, 13.2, 13.6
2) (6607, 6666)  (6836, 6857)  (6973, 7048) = -1.4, 13.5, 14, 13.8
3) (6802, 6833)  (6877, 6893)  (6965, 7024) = -1.2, 13.3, 14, 13.6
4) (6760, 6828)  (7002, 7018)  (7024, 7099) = -1.5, 13.3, 13.2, 13.3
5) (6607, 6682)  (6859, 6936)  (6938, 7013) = -0.6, 13.5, 13.8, 13.8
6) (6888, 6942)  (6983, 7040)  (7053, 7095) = -3.2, 13.8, 13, 13.3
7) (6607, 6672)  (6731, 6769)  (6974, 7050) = 1.4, 13.5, 14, 13.7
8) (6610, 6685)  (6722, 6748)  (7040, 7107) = 1.6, 13.5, 13.1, 13.4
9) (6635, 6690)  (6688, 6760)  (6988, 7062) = 2.1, 13.5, 13.9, 13.6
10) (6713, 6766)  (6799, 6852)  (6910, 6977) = -1.6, 13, 13.9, 13.4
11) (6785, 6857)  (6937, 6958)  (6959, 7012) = 0.1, 13.6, 13.9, 13.8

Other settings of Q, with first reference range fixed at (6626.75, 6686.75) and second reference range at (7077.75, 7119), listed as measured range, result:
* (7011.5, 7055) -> -0.09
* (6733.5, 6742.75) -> 0.07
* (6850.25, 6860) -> -0.09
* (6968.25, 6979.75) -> -0.05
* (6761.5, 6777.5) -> -0.04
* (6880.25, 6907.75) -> -0.06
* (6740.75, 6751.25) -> 0.02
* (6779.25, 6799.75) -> 0.04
